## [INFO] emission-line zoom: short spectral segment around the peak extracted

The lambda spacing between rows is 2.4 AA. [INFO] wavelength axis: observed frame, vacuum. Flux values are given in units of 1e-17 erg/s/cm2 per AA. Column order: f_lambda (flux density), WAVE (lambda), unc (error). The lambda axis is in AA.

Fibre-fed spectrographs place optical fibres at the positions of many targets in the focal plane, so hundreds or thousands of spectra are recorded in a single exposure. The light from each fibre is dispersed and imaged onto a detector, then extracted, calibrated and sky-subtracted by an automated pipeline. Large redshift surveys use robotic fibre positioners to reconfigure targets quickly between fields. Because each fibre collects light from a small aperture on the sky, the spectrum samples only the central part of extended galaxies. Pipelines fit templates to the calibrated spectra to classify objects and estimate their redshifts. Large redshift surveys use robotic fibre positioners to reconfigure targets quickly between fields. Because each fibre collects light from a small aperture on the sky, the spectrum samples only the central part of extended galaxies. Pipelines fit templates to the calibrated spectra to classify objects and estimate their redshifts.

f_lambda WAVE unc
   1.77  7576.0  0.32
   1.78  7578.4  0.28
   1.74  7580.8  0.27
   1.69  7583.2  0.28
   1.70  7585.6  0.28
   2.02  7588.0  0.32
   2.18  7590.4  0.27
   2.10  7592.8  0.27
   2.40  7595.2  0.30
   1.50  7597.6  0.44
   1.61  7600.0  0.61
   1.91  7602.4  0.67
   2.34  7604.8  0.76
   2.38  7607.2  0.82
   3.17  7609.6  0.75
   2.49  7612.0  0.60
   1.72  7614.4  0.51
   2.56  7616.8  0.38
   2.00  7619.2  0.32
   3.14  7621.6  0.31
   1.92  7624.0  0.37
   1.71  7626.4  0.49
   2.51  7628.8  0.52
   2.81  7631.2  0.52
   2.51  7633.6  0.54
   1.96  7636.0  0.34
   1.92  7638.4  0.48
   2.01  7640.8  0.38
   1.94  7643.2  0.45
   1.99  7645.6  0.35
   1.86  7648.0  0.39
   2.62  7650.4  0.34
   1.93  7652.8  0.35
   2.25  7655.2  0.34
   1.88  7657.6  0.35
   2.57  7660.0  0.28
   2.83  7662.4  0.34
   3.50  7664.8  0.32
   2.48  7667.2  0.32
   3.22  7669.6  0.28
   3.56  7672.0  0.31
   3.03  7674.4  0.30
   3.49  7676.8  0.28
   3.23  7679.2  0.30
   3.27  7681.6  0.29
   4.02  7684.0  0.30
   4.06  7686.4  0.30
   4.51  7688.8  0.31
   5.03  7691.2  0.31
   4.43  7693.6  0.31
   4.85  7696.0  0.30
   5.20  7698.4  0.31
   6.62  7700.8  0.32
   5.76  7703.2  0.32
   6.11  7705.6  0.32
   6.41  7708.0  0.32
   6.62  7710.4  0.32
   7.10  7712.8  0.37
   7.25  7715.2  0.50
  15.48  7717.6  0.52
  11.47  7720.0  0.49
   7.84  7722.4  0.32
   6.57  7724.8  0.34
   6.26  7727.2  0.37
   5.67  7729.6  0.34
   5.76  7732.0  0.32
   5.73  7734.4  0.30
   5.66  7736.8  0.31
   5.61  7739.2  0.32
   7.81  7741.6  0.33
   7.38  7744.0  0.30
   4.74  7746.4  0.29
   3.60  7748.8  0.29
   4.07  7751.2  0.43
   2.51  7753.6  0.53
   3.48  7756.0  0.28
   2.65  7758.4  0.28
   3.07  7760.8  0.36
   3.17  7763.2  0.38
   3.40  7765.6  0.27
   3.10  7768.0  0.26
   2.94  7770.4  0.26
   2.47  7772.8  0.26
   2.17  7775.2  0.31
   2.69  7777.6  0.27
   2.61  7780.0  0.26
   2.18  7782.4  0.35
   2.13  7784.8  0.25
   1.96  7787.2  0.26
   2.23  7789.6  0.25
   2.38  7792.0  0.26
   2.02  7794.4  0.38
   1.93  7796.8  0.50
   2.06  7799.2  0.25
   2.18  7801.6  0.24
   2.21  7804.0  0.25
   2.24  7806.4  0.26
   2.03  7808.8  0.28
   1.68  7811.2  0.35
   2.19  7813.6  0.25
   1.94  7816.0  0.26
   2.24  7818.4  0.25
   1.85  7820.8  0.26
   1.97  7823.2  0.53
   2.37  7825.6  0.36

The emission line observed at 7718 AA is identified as H-alpha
